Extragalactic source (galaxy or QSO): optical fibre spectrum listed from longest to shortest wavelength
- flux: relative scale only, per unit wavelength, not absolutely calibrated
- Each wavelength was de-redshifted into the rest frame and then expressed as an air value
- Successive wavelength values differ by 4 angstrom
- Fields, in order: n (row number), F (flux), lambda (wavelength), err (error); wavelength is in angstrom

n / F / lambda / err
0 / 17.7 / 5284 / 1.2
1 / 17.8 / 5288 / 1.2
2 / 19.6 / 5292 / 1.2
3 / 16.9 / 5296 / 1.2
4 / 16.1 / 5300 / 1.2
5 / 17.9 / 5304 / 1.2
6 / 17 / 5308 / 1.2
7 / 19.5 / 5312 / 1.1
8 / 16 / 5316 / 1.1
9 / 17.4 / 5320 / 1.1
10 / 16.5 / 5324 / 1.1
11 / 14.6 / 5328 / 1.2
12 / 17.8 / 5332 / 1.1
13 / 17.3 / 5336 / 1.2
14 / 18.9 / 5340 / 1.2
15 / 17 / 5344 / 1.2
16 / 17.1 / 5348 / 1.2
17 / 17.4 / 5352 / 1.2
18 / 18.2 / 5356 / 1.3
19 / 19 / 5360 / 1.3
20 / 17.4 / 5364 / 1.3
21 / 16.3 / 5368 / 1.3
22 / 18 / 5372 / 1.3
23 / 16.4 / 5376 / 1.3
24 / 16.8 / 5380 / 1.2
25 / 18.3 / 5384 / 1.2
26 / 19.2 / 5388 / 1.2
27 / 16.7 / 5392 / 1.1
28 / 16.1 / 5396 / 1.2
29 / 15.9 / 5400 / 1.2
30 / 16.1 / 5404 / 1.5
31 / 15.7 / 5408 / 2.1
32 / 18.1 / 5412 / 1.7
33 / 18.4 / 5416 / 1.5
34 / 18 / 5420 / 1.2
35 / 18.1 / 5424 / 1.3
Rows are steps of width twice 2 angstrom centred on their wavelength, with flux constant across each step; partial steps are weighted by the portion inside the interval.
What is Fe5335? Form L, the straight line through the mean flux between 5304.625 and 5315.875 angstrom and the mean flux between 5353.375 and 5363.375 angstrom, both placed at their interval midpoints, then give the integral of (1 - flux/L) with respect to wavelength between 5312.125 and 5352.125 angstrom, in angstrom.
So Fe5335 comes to 2.2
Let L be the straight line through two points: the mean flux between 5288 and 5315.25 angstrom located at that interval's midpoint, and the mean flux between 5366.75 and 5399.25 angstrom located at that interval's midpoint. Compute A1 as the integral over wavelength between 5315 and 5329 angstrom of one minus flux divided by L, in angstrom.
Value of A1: 1.1 angstrom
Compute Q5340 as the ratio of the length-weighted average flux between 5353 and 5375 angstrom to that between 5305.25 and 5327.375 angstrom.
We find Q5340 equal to 1.03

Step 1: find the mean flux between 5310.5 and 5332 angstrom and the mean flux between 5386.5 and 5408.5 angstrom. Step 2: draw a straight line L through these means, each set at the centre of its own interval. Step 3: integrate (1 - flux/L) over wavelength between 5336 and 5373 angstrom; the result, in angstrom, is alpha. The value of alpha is -2.1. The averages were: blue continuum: 16.8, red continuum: 16.6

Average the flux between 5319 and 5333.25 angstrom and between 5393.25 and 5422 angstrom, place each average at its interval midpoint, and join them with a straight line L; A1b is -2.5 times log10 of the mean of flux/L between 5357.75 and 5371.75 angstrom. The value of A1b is -0.061 mag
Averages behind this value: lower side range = 16.5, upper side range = 16.9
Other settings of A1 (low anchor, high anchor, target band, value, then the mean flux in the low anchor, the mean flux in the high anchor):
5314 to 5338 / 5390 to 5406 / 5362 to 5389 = -1.82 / 16.6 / 16.2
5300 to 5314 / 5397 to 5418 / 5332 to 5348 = -0.15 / 17.8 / 16.8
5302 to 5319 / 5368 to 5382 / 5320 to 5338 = 0.79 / 17.6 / 17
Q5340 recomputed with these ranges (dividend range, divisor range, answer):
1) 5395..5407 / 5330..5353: 0.91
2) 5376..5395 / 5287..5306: 0.99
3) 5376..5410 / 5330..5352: 0.96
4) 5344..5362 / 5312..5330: 1.08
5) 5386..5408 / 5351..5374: 0.94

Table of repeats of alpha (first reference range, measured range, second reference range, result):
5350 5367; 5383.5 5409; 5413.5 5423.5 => 1.8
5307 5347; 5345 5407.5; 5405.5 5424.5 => 0.7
